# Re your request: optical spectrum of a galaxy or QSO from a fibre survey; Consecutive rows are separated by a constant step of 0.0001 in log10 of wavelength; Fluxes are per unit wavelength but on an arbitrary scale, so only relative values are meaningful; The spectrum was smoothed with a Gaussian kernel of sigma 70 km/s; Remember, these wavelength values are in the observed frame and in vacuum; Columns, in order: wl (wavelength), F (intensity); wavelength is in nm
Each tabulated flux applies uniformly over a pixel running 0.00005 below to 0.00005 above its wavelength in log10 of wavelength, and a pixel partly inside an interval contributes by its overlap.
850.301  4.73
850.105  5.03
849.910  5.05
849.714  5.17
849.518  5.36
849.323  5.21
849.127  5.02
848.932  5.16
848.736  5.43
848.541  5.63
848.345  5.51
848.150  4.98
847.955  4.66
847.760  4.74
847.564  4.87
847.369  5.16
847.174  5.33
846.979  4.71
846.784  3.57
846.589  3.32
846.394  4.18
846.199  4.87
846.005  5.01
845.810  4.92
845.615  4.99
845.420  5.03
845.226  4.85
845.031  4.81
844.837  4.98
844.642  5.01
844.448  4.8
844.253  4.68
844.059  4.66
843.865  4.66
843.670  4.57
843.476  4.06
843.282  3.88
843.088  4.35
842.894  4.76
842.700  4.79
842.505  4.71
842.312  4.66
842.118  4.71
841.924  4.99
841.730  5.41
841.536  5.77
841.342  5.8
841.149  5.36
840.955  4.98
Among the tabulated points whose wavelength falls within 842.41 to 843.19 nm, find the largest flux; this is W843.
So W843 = 4.79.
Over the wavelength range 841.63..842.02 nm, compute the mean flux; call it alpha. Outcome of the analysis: 5.2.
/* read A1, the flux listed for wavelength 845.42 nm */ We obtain 5.03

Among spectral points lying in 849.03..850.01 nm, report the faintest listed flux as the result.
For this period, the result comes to 5.02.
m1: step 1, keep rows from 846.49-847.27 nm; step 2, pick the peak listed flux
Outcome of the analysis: 5.33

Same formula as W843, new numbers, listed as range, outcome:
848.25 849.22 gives 5.63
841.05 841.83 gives 5.8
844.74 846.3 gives 5.03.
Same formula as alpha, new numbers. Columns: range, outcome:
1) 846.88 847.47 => 5.06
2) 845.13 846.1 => 4.96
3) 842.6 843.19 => 4.62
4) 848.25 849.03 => 5.43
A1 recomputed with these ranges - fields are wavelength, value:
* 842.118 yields 4.71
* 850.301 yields 4.73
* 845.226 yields 4.85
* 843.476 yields 4.06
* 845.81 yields 4.92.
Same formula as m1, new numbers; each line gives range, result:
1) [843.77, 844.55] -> 4.8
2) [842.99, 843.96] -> 4.66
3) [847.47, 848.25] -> 4.98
